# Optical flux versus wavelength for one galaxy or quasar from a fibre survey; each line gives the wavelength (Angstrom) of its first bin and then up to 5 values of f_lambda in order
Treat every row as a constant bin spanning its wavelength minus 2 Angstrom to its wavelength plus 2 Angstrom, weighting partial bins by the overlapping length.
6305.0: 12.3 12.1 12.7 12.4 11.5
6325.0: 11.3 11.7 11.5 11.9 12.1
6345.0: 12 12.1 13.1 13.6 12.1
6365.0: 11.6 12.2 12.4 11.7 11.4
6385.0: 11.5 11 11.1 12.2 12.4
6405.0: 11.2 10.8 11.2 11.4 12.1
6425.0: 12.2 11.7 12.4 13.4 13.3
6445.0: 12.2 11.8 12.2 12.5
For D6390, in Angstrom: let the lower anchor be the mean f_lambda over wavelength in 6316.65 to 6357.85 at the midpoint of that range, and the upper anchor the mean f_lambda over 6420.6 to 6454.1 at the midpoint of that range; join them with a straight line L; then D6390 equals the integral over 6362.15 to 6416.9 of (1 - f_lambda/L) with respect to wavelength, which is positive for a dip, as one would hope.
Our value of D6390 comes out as 2.8 Angstrom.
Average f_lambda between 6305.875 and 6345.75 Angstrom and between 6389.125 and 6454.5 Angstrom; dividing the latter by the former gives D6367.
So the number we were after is 1.0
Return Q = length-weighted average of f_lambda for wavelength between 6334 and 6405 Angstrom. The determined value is 12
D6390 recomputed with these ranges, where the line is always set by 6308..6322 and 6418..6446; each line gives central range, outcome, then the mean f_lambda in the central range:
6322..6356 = 0.77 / 12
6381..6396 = 1.30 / 11.3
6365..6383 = 0.65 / 11.9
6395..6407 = 0.44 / 11.9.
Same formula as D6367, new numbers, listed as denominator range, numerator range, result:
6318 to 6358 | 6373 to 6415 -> 0.95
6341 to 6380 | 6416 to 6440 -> 1.00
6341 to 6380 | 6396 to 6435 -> 0.96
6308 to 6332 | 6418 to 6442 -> 1.04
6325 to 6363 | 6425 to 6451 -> 1.02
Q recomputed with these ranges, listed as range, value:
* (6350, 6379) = 12.4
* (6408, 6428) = 11.6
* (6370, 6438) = 11.8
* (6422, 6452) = 12.4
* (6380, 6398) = 11.4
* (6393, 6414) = 11.5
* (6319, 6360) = 12.1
